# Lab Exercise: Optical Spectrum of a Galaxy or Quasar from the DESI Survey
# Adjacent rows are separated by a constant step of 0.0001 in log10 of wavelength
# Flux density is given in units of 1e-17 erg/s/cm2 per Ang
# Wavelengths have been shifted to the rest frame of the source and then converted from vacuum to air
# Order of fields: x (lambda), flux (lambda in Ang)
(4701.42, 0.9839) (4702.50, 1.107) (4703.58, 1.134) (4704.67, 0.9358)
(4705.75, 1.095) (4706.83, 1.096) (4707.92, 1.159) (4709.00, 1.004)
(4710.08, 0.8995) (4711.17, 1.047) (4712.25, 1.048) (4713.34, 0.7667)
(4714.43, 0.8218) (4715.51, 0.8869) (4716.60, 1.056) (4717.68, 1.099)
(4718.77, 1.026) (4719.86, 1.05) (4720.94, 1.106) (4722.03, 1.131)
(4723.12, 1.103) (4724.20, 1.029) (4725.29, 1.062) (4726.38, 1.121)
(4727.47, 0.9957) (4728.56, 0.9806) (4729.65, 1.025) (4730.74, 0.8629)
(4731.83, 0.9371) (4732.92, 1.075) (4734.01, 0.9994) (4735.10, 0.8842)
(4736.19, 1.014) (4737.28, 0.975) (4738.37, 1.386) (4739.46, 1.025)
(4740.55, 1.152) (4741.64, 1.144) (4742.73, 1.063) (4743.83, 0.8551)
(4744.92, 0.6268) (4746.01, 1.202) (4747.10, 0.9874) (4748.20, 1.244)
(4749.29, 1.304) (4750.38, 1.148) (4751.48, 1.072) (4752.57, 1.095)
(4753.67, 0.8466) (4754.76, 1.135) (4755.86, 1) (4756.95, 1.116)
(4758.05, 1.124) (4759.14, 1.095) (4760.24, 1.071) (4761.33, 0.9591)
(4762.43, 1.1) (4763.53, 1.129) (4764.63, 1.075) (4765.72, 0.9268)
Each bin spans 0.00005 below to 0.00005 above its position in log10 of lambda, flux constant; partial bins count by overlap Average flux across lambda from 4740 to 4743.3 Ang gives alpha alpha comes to 1.12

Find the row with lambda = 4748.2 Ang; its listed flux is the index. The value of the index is 1.244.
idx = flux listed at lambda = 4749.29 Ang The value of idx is 1.304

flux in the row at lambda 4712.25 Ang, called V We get 1.048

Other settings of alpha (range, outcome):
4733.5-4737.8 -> 0.968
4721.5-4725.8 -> 1.08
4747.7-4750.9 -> 1.24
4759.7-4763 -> 1.04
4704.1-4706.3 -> 1.02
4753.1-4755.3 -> 0.991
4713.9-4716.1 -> 0.859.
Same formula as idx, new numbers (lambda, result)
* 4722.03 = 1.131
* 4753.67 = 0.8466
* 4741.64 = 1.144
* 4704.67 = 0.9358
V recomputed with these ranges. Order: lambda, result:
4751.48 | 1.072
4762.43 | 1.1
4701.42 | 0.9839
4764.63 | 1.075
